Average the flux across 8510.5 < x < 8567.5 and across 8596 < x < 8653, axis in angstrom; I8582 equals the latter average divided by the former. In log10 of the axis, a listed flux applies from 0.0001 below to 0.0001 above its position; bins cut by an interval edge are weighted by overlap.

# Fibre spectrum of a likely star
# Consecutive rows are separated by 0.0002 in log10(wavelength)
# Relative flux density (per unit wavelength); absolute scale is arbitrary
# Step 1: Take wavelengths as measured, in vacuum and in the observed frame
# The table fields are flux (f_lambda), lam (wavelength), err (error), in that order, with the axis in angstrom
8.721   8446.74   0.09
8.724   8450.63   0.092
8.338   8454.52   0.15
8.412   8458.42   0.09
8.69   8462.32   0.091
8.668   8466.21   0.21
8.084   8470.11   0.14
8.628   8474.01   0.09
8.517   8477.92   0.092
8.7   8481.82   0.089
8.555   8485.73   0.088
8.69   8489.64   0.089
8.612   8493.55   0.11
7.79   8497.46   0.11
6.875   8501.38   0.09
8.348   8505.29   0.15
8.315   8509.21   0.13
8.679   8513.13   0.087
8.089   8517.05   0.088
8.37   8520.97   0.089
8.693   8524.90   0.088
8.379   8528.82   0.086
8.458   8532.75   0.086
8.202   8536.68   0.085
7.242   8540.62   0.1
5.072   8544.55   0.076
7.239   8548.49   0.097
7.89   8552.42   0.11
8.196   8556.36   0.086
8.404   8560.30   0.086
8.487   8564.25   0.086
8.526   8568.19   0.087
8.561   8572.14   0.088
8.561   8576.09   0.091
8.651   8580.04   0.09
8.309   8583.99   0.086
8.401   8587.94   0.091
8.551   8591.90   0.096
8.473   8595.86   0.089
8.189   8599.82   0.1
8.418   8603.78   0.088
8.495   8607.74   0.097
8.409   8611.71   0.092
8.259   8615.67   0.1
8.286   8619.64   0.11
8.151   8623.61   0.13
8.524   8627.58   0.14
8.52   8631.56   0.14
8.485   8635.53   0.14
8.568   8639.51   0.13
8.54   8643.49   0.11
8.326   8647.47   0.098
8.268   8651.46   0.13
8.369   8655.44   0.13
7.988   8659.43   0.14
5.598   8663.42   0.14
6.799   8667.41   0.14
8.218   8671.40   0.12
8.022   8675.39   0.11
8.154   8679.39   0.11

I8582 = 1.05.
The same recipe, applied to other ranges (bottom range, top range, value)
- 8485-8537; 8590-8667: 0.99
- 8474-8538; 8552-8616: 1.01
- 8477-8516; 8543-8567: 0.92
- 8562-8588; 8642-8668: 0.91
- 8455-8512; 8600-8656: 1.01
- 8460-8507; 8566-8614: 1.01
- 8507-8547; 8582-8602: 1.06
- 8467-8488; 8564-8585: 1.00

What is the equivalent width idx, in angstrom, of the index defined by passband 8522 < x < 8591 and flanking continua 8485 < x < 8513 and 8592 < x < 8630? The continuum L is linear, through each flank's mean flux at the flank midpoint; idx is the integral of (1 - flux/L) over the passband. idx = 1.6 angstrom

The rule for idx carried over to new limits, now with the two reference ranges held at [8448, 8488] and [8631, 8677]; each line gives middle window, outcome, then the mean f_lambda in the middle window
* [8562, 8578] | -0.6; 8.53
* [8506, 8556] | 2.6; 7.91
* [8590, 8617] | -1.0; 8.4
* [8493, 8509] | 1.0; 7.89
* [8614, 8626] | -0.3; 8.24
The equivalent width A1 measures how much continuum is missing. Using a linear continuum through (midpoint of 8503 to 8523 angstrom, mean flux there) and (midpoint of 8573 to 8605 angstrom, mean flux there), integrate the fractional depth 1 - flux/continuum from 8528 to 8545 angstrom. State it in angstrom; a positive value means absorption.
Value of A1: 1.5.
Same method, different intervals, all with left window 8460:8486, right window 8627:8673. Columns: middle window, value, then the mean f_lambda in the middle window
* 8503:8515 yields 0.05 angstrom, 8.4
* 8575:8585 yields -0.37 angstrom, 8.52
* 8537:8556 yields 2.80 angstrom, 7.09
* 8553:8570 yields -0.18 angstrom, 8.36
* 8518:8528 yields -0.09 angstrom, 8.47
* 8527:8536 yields -0.03 angstrom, 8.39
